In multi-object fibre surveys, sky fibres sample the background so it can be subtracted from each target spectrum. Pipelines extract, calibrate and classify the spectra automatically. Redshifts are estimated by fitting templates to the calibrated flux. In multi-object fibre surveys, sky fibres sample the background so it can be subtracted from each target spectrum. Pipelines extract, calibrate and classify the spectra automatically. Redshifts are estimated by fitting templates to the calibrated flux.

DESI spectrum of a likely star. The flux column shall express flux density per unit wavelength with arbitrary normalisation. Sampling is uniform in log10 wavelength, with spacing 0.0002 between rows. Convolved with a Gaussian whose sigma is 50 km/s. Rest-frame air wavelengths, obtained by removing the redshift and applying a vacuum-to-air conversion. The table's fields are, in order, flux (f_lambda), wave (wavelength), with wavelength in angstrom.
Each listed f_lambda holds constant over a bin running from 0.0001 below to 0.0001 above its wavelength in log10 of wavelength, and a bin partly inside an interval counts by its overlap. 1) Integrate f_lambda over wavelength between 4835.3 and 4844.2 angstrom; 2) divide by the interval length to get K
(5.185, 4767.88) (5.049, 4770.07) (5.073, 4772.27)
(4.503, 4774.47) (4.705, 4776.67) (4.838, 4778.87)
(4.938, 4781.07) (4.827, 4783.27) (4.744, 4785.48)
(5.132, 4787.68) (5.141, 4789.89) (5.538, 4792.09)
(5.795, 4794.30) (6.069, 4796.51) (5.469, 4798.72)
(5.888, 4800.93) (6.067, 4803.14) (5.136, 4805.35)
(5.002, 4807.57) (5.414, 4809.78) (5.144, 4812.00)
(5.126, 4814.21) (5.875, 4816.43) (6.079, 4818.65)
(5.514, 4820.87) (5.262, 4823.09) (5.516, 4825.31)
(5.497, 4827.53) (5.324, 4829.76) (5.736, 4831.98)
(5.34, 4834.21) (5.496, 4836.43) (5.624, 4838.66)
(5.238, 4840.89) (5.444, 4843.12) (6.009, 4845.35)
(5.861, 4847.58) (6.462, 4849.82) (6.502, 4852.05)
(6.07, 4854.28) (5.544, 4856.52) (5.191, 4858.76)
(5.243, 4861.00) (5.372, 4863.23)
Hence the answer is 5.45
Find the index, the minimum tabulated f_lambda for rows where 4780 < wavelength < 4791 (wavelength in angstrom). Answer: 4.744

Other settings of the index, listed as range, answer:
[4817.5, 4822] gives 5.514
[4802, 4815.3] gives 5.002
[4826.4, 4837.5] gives 5.324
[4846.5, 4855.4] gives 5.861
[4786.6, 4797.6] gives 5.132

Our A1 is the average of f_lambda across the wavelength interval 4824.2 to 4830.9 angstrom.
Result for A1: 5.45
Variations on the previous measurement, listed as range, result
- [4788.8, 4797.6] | 5.64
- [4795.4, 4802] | 5.81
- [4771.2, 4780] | 4.78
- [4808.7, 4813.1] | 5.27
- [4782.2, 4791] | 4.96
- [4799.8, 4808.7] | 5.52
